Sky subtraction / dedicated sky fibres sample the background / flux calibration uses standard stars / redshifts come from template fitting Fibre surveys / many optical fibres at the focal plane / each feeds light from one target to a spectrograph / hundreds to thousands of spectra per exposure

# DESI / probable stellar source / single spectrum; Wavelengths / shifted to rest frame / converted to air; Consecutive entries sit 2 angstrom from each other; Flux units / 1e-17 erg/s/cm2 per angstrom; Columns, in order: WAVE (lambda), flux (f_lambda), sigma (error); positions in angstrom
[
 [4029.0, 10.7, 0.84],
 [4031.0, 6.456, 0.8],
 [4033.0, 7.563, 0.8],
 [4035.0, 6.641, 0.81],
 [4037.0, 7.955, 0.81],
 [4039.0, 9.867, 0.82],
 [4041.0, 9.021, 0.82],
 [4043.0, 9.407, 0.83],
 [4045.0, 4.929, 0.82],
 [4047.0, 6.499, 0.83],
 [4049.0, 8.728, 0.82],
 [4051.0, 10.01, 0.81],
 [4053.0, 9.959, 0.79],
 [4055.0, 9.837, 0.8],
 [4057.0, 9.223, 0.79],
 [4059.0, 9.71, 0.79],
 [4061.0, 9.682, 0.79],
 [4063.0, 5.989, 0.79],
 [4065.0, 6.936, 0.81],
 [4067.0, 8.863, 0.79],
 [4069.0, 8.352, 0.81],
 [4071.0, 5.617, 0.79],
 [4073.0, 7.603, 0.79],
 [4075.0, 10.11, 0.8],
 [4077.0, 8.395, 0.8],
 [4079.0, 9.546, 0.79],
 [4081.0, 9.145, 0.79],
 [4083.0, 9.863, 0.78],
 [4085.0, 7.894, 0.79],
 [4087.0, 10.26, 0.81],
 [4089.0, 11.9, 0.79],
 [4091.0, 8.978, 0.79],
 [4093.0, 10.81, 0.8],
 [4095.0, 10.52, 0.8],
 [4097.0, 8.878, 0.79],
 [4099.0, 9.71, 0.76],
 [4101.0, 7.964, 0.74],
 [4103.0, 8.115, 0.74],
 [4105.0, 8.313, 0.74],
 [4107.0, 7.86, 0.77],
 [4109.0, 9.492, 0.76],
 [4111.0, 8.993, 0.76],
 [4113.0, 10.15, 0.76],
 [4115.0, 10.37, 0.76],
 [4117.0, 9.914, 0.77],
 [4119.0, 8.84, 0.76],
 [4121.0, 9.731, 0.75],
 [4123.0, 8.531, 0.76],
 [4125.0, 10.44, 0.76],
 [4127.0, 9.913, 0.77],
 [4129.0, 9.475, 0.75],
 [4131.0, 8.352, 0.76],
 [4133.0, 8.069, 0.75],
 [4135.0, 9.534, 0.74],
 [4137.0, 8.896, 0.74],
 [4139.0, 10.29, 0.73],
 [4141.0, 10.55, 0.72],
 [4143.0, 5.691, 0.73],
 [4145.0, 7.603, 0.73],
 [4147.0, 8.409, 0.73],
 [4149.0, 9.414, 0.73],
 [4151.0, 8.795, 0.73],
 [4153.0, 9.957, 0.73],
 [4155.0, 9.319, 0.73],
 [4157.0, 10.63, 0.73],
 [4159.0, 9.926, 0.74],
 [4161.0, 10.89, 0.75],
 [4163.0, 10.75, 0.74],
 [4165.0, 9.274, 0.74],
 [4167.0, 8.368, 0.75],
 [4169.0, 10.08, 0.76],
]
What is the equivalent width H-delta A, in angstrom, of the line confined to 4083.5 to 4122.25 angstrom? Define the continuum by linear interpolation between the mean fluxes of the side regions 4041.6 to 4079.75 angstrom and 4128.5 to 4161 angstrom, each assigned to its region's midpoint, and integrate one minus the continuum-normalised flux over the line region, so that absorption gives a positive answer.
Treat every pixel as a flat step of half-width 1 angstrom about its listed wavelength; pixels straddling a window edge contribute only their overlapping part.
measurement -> -2.9 angstrom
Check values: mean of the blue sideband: 8.39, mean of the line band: 9.41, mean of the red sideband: 9.11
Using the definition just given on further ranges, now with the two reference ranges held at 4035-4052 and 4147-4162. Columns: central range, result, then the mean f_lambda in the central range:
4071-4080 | 0.1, 8.55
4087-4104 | -1.4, 9.65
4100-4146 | 1.5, 9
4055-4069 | -0.1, 8.5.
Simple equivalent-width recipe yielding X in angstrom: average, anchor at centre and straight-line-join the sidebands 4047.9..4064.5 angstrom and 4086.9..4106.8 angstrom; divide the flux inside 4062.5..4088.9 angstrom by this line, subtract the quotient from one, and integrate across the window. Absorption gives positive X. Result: 2.1 angstrom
